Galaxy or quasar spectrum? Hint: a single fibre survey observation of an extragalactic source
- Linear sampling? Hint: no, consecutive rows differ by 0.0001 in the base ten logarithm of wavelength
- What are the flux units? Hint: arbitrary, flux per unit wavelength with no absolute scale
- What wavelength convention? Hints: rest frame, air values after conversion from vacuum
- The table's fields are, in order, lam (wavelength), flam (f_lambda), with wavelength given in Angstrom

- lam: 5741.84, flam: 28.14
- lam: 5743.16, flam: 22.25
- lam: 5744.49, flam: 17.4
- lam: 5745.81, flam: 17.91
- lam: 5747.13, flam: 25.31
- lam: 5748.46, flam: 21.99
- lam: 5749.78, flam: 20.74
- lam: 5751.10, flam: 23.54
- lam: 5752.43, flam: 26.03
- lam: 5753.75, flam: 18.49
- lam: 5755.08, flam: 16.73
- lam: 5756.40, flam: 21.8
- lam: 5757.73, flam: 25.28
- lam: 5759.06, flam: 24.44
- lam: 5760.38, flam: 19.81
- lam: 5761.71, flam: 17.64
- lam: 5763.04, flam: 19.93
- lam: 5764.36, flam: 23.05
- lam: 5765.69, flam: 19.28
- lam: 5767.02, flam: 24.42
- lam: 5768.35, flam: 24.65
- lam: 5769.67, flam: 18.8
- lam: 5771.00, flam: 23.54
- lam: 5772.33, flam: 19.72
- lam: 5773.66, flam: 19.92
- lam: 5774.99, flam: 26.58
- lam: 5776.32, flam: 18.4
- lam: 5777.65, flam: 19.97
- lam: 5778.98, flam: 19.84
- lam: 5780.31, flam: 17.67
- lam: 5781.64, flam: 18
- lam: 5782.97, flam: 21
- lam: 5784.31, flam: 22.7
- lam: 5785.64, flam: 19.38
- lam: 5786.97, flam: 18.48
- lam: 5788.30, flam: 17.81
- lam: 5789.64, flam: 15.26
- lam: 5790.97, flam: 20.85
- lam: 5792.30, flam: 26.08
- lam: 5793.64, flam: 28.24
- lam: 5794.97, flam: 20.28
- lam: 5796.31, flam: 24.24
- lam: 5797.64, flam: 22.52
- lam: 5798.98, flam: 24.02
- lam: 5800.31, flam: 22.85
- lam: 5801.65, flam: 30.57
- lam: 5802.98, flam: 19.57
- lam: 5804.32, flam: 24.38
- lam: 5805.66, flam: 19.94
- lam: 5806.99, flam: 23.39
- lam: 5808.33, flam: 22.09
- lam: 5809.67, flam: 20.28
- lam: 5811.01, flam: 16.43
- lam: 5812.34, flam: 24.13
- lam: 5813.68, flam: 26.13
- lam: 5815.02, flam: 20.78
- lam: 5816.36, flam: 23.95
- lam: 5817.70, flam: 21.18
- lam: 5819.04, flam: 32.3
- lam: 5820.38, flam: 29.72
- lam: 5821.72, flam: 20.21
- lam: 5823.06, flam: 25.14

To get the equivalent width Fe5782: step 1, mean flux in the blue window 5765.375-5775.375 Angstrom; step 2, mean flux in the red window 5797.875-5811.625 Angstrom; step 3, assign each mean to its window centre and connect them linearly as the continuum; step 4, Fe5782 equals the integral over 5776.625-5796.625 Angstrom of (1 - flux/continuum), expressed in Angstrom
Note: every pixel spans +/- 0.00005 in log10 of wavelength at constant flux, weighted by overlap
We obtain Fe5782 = 1.5 Angstrom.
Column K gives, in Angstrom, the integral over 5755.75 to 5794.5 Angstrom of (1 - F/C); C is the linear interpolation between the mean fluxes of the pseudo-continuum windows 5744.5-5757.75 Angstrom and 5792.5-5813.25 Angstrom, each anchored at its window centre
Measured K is 1.8 Angstrom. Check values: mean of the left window 21.4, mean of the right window 23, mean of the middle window 21.1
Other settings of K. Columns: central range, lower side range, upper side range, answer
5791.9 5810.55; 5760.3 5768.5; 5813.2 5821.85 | 0.4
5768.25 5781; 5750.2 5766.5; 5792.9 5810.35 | 0.8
